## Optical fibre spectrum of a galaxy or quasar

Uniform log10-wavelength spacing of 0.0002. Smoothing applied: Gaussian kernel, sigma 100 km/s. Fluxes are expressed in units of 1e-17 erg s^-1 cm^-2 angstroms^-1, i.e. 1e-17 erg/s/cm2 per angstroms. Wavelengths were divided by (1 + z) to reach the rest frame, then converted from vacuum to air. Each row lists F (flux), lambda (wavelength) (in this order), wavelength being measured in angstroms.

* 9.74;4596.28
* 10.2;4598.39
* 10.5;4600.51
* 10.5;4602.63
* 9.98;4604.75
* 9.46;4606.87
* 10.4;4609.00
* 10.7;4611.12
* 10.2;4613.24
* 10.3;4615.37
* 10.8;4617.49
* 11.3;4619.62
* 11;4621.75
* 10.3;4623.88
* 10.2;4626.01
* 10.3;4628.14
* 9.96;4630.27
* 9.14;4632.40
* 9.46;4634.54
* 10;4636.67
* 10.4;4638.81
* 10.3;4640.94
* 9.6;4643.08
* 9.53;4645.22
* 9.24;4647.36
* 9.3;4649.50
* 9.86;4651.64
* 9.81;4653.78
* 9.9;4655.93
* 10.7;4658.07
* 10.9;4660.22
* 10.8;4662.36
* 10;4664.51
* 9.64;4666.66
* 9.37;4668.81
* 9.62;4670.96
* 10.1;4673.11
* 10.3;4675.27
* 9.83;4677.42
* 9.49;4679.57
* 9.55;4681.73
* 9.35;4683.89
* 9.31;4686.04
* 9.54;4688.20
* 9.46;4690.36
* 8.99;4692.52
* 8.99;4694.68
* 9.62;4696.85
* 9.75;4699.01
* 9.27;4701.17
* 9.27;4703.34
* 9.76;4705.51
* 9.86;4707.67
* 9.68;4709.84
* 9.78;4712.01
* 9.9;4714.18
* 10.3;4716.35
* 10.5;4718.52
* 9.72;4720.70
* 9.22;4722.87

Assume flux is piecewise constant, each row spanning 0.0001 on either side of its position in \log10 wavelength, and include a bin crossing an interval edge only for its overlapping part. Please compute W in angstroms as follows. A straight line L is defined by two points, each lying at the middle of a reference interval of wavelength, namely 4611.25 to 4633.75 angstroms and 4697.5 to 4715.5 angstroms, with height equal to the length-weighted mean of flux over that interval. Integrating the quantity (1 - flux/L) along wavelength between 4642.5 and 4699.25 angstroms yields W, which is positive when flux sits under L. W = 1.34 angstroms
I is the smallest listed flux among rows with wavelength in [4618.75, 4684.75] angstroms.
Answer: 9.14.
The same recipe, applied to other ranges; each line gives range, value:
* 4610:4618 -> 10.2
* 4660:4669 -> 9.37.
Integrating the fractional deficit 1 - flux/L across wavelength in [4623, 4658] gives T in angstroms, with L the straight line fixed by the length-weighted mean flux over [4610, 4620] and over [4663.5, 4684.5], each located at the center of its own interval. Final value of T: 1.30 angstroms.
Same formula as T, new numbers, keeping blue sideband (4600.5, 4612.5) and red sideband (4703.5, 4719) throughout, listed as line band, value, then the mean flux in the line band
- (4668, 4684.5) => 0.50 angstroms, 9.71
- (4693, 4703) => 0.58 angstroms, 9.37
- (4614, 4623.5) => -0.55 angstroms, 10.8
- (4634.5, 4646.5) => 0.26 angstroms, 9.91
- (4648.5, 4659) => 0.19 angstroms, 9.91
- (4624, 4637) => 0.37 angstroms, 9.87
